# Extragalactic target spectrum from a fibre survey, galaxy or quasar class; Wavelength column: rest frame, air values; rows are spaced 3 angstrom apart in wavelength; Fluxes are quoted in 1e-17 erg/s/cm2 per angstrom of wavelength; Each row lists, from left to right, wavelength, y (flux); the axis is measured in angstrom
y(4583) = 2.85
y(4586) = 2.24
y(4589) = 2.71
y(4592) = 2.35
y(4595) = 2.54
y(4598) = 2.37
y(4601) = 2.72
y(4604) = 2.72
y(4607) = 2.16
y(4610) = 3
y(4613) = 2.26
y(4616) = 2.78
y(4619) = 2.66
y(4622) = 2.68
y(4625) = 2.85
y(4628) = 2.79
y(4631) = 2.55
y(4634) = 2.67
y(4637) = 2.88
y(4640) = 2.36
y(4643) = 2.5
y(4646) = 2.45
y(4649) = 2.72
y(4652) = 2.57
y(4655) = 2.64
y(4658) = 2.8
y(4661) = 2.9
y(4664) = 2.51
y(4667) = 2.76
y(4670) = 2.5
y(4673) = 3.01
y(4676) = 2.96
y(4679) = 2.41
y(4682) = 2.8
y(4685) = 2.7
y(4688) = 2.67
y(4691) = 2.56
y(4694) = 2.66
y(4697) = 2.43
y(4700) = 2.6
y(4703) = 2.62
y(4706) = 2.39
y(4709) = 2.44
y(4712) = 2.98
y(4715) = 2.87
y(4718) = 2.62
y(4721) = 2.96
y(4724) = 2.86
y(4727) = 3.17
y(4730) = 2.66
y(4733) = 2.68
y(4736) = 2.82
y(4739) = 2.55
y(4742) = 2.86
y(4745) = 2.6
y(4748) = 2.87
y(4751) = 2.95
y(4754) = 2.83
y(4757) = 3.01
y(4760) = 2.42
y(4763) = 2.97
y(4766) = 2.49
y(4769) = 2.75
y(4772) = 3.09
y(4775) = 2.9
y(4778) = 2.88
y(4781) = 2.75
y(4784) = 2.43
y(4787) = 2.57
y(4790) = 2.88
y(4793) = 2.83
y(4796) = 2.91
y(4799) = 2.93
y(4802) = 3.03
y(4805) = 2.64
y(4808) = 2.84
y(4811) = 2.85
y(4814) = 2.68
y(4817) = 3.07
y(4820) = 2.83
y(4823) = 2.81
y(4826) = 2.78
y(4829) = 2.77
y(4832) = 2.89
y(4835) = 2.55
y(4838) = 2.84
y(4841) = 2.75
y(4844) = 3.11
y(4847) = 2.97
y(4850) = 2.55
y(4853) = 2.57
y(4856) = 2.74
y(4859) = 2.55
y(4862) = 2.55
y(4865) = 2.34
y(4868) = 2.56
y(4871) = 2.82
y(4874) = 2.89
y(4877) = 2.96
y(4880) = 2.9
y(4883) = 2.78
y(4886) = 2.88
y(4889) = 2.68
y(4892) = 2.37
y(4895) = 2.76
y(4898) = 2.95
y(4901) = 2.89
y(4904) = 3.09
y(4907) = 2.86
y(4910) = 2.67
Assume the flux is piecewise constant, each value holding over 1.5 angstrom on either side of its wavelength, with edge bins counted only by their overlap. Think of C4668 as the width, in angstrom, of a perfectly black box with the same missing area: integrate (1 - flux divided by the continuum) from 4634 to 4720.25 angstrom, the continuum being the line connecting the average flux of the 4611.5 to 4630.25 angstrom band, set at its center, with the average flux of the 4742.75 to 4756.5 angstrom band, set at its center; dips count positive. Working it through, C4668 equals 2.5 angstrom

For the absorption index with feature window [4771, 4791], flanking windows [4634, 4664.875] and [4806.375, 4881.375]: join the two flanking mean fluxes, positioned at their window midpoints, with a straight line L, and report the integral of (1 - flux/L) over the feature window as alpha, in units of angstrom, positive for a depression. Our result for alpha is -0.4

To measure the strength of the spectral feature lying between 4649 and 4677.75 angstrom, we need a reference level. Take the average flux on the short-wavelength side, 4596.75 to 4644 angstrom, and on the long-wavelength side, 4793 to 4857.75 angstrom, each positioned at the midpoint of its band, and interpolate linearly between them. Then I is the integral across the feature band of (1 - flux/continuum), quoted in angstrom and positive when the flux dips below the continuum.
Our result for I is -0.8 angstrom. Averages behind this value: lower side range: 2.62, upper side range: 2.81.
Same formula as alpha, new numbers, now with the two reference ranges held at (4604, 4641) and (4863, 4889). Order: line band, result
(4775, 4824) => -1.58 angstrom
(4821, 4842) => -0.27 angstrom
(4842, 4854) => -0.28 angstrom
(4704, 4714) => 0.24 angstrom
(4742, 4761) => -0.66 angstrom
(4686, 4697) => 0.28 angstrom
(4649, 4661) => -0.21 angstrom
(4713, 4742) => -1.23 angstrom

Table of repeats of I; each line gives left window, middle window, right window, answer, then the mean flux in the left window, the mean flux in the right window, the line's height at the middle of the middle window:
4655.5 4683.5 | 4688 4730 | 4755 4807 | 0.8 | 2.74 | 2.79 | 2.76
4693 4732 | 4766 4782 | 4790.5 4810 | -0.1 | 2.71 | 2.86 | 2.82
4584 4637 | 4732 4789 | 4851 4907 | -1.7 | 2.6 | 2.74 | 2.68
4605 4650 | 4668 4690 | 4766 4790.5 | -0.4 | 2.62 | 2.76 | 2.67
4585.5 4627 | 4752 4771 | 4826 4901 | -0.6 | 2.58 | 2.74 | 2.68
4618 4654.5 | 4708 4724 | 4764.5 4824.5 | -0.4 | 2.64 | 2.81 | 2.72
